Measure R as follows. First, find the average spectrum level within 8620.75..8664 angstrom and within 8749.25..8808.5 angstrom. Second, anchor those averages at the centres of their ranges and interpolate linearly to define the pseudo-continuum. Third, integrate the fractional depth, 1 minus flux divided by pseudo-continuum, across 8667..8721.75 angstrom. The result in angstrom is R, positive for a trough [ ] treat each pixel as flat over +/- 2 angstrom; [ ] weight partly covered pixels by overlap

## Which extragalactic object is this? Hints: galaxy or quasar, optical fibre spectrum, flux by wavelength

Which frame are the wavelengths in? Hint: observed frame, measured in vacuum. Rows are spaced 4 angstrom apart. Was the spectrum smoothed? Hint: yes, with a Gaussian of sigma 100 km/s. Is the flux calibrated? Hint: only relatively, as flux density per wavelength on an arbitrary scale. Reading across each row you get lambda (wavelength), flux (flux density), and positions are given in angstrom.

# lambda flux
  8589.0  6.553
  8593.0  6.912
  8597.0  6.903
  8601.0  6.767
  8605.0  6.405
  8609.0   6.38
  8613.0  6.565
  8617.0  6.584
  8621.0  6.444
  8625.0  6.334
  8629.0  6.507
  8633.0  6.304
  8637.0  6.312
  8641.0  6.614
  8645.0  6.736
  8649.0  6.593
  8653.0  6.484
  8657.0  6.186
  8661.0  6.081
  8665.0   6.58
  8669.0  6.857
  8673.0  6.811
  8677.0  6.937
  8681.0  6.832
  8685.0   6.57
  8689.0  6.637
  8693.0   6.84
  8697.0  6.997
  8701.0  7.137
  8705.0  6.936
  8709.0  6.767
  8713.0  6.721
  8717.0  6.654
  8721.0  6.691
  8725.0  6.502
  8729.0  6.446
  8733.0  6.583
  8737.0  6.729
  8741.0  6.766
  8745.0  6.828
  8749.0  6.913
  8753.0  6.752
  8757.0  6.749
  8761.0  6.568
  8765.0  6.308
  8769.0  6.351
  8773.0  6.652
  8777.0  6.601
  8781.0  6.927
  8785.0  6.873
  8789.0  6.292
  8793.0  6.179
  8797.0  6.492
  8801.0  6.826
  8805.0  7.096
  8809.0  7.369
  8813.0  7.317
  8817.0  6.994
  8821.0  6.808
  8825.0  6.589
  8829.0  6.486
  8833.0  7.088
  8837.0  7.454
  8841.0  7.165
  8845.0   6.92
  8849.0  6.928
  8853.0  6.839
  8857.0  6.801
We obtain -2.6 angstrom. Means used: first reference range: 6.42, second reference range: 6.65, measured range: 6.82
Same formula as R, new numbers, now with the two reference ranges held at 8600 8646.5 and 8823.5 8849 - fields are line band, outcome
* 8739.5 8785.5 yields 0.7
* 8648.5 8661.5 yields 0.4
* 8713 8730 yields 0.3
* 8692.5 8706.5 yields -0.7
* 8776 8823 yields 0.4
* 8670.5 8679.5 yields -0.4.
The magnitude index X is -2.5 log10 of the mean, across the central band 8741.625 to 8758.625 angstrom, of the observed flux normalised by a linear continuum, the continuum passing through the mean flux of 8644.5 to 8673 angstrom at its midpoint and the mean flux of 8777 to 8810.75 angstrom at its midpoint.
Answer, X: -0.02 mag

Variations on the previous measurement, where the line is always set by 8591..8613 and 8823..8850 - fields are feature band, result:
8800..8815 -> -0.040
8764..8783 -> 0.047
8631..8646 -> 0.038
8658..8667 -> 0.070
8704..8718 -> 0.005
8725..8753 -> 0.021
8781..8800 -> 0.059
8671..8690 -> -0.001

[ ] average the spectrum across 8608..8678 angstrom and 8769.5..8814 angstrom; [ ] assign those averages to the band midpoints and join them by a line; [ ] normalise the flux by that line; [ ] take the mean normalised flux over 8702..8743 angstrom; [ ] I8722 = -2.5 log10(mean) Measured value -0.01 mag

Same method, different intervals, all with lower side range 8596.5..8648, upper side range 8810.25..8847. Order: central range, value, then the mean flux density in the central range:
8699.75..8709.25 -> -0.04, 6.96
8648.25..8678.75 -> 0.01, 6.56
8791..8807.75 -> 0.04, 6.68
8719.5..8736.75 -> 0.03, 6.57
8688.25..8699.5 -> -0.03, 6.86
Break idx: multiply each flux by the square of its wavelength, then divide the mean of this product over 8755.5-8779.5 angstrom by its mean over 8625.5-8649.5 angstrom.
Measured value 1.0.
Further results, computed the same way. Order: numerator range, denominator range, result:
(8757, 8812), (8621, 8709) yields 1.03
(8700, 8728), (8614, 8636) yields 1.07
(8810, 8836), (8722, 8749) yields 1.06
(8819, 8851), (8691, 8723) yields 1.04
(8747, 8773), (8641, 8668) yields 1.05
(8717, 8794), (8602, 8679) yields 1.04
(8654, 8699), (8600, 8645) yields 1.04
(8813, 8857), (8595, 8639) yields 1.12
